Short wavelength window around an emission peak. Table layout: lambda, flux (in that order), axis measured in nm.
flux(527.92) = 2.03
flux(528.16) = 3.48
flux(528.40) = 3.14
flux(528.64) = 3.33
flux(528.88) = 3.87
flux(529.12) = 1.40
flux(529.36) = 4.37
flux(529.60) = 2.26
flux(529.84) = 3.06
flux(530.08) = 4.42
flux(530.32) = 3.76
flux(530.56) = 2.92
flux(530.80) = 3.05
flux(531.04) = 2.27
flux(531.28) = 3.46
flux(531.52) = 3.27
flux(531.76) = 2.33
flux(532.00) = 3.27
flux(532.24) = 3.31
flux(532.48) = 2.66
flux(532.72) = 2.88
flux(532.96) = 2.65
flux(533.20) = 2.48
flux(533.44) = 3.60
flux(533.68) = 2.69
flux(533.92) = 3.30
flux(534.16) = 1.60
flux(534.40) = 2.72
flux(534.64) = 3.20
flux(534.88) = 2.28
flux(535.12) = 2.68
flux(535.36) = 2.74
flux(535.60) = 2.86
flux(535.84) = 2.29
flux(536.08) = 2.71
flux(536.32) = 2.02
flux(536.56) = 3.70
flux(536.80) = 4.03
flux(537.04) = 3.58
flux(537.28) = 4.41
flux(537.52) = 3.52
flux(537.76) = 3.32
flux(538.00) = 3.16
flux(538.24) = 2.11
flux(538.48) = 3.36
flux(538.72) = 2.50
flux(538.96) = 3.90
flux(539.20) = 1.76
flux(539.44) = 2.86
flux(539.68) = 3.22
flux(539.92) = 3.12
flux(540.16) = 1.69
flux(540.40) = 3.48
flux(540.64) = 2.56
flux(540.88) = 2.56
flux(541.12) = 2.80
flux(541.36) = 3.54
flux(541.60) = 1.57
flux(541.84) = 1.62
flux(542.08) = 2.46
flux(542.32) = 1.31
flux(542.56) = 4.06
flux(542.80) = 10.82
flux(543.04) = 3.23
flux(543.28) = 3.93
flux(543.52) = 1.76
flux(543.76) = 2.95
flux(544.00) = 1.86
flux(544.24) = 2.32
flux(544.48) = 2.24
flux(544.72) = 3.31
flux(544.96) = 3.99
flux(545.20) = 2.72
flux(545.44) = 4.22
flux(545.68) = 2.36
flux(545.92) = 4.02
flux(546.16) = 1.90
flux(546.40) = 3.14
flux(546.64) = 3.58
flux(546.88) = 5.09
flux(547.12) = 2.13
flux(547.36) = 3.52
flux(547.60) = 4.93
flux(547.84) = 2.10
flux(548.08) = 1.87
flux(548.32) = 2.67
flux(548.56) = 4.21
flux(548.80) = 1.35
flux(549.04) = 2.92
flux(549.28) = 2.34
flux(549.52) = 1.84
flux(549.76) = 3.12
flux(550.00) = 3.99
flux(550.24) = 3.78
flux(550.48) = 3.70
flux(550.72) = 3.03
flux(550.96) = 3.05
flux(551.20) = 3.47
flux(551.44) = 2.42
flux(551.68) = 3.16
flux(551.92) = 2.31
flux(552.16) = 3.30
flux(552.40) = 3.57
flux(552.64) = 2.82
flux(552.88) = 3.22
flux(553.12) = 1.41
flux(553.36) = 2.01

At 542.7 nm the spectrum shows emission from H-beta 4861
